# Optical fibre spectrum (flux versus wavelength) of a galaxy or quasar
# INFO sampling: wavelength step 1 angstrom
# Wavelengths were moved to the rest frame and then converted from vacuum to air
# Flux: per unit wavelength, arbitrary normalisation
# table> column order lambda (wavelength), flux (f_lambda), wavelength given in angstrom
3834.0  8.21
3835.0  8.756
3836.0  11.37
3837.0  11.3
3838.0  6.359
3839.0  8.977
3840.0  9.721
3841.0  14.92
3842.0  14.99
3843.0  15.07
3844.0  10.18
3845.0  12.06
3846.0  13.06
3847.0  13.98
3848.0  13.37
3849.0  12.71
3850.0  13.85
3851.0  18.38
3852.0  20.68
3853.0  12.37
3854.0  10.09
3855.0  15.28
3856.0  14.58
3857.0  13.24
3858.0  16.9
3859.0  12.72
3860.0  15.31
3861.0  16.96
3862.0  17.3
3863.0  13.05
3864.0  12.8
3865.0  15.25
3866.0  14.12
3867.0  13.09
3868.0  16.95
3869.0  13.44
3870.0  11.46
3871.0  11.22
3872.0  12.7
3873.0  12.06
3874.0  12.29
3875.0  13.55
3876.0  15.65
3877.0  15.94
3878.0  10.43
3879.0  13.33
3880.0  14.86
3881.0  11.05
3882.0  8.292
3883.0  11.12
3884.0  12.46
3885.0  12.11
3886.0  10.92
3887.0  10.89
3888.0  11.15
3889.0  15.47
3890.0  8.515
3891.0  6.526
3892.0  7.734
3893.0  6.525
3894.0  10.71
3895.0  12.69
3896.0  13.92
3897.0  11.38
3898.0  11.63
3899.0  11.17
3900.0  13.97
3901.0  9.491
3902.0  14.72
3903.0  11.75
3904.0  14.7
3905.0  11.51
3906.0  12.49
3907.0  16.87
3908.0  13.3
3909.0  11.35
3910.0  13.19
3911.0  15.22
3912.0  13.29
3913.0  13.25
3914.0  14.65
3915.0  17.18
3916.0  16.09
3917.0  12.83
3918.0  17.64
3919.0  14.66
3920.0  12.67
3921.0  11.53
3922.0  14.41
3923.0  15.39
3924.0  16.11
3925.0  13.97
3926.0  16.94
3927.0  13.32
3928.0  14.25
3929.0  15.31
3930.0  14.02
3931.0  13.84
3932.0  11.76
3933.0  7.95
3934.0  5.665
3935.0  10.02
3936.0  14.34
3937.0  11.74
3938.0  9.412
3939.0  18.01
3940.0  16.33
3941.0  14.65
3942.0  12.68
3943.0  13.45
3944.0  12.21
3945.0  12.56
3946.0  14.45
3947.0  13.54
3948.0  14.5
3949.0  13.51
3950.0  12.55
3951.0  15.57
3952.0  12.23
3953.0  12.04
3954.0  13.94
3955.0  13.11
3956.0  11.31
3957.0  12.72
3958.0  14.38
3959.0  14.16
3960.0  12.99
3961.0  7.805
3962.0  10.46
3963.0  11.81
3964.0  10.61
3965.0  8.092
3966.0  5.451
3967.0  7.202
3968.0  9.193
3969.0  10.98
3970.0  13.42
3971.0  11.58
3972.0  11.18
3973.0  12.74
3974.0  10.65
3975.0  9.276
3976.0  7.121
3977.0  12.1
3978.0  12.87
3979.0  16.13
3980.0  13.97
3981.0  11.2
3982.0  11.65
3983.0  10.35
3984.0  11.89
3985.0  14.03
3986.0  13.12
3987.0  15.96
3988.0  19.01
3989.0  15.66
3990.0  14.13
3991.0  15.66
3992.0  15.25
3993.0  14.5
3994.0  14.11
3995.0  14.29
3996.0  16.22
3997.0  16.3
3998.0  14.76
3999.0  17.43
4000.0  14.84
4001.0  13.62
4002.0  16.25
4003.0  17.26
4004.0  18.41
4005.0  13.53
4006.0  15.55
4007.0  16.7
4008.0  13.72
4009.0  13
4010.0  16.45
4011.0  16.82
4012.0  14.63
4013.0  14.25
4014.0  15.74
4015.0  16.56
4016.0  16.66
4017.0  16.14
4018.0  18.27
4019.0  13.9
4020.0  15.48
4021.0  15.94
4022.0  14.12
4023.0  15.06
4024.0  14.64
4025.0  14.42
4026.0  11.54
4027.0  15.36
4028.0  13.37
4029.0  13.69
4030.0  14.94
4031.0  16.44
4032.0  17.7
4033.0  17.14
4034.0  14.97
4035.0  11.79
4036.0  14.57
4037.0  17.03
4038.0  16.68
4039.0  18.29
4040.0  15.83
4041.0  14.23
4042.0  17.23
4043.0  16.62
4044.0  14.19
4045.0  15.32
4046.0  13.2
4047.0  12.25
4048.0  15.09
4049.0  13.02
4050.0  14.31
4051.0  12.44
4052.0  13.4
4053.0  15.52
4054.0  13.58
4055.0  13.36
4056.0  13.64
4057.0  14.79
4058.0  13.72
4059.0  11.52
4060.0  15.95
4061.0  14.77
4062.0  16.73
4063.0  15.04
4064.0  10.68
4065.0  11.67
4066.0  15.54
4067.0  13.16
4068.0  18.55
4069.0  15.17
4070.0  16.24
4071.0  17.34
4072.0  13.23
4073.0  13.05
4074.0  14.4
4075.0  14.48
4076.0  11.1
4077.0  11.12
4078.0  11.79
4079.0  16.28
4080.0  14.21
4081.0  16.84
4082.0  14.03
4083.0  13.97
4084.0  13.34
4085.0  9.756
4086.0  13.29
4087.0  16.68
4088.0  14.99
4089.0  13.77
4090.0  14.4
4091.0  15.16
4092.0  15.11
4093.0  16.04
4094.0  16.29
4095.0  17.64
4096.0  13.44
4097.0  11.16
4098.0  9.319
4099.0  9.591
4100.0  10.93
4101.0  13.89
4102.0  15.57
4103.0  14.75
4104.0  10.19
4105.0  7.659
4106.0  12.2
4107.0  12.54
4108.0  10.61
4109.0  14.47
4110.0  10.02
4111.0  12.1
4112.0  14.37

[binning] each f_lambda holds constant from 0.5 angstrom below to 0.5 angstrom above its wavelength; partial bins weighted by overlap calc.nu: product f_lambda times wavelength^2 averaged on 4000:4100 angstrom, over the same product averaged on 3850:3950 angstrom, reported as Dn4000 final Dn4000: 1.19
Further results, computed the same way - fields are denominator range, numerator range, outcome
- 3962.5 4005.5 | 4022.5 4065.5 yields 1.14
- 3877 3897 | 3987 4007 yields 1.49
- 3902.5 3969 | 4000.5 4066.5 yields 1.21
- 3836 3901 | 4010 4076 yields 1.28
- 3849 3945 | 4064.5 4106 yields 1.15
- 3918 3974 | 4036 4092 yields 1.22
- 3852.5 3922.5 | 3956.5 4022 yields 1.11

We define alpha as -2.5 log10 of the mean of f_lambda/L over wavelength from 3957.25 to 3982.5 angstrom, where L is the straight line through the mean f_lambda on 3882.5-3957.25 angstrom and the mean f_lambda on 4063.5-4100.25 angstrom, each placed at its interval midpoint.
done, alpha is 0.188 mag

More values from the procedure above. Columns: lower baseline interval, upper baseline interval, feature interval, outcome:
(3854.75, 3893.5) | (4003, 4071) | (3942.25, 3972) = 0.164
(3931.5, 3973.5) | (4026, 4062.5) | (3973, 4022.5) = -0.095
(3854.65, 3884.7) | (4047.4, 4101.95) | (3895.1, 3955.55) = 0.022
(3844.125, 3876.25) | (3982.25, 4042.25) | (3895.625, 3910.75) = 0.126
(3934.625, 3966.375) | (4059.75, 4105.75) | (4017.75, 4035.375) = -0.124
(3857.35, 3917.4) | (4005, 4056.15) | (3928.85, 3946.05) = 0.084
